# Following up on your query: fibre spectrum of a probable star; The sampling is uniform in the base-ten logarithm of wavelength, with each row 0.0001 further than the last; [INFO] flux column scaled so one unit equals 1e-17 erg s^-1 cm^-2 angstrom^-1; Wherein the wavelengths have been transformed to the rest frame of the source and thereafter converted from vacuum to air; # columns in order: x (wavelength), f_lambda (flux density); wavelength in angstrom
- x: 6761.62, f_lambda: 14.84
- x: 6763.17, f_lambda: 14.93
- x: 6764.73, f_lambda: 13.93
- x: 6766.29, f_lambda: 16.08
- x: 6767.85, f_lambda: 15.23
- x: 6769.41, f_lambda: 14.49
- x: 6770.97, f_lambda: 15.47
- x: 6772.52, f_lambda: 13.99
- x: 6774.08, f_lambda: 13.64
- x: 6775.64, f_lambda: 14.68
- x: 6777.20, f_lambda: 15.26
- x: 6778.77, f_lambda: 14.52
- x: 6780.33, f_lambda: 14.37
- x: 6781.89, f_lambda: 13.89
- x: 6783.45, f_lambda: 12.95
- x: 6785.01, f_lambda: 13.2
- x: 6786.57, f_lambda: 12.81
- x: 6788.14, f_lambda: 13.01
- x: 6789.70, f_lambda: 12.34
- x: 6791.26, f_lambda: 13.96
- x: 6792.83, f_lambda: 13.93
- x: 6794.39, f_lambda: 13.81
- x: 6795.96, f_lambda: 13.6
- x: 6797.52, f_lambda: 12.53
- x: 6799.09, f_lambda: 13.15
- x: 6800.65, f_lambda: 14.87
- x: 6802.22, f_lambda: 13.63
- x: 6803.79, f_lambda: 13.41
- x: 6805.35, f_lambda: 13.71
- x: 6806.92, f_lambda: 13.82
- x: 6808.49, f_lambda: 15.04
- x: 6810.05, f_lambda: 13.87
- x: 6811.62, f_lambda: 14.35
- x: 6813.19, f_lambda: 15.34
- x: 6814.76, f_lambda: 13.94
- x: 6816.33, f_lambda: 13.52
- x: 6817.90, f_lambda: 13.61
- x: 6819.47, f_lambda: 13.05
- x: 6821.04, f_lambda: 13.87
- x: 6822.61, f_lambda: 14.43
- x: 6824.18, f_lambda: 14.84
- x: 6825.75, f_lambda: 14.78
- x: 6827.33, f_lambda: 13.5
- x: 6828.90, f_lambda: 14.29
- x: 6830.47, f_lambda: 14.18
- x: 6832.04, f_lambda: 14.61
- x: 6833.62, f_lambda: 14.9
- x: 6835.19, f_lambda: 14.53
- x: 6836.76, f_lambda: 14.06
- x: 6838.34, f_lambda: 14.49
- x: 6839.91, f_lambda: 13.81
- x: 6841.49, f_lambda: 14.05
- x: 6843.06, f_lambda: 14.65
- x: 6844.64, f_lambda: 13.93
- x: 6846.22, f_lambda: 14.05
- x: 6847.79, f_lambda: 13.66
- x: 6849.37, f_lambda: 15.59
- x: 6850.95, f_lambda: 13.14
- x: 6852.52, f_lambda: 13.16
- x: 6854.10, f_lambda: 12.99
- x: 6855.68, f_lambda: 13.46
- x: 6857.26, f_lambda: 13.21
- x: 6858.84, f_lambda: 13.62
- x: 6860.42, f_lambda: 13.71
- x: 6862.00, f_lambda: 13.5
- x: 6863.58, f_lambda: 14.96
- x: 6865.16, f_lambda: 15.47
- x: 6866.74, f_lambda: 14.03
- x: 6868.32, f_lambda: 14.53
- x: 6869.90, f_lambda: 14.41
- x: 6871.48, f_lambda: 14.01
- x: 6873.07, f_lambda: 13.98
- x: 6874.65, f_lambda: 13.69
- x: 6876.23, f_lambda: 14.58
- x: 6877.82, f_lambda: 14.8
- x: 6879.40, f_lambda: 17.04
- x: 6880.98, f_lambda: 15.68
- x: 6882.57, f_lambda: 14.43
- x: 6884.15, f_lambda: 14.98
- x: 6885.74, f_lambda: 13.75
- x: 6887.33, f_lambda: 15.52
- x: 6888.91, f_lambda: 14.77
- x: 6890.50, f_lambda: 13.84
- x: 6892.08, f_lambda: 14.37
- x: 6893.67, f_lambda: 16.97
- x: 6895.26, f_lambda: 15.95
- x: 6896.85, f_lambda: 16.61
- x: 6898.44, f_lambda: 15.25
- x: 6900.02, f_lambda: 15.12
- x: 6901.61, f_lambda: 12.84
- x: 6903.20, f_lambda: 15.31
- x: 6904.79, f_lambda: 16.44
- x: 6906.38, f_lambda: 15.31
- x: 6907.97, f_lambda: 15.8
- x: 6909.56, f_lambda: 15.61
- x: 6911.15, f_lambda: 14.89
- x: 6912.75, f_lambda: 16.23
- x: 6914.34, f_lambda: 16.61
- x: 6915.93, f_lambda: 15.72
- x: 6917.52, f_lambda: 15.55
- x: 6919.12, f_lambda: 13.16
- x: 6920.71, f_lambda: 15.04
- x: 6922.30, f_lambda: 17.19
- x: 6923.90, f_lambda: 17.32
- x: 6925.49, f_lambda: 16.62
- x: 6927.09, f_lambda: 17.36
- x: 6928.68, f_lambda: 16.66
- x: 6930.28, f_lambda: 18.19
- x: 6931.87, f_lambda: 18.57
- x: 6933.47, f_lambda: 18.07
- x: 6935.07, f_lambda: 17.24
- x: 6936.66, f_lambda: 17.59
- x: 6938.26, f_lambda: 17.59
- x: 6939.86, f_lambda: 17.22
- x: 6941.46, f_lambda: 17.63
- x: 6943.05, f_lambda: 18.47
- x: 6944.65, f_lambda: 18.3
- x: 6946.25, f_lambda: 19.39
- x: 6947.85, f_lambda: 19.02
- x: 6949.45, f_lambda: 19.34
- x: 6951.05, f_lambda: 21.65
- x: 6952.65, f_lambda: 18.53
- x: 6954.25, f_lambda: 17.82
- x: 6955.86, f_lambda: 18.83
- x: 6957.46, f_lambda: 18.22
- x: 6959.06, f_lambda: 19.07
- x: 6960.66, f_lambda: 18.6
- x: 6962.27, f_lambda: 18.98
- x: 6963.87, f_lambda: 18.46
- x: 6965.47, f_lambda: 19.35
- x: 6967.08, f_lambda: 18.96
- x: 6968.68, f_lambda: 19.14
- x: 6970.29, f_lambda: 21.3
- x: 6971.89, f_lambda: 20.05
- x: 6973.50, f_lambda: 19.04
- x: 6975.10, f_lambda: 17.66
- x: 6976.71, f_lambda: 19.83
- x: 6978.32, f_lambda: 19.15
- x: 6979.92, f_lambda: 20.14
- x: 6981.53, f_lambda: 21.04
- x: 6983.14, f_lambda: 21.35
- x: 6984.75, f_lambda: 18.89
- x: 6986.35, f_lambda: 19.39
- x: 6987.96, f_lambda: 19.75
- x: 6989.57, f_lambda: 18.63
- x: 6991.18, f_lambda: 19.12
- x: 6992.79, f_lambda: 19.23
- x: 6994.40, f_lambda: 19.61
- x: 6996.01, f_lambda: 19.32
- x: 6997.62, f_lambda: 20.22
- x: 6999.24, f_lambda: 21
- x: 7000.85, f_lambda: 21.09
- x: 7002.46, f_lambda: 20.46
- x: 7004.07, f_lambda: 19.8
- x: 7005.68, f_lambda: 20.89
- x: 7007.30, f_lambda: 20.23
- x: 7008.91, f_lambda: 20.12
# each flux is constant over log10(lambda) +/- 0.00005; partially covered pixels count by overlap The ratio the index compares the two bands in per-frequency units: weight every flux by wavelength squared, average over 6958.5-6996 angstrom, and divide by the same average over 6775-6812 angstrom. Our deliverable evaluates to 1.49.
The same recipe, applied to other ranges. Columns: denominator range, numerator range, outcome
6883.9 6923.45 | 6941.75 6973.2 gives 1.27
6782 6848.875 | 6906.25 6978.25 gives 1.33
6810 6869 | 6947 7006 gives 1.44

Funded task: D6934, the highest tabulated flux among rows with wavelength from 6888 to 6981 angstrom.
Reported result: 21.65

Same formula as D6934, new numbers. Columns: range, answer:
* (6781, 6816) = 15.34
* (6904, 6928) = 17.36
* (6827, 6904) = 17.04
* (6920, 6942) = 18.57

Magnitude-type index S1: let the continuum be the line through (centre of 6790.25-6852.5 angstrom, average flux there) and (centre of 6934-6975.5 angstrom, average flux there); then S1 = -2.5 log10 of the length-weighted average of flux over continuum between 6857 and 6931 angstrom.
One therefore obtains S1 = 0.10 mag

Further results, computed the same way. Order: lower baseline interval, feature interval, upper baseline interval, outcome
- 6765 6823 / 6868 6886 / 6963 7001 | 0.125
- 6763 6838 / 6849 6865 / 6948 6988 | 0.155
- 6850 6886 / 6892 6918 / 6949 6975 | 0.039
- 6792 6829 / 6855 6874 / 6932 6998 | 0.121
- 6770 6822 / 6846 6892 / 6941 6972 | 0.137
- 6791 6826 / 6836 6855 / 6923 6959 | 0.087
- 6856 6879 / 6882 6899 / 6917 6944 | 0.008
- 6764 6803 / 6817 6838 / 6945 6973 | 0.079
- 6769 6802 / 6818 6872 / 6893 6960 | 0.079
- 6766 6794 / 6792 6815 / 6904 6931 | 0.037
